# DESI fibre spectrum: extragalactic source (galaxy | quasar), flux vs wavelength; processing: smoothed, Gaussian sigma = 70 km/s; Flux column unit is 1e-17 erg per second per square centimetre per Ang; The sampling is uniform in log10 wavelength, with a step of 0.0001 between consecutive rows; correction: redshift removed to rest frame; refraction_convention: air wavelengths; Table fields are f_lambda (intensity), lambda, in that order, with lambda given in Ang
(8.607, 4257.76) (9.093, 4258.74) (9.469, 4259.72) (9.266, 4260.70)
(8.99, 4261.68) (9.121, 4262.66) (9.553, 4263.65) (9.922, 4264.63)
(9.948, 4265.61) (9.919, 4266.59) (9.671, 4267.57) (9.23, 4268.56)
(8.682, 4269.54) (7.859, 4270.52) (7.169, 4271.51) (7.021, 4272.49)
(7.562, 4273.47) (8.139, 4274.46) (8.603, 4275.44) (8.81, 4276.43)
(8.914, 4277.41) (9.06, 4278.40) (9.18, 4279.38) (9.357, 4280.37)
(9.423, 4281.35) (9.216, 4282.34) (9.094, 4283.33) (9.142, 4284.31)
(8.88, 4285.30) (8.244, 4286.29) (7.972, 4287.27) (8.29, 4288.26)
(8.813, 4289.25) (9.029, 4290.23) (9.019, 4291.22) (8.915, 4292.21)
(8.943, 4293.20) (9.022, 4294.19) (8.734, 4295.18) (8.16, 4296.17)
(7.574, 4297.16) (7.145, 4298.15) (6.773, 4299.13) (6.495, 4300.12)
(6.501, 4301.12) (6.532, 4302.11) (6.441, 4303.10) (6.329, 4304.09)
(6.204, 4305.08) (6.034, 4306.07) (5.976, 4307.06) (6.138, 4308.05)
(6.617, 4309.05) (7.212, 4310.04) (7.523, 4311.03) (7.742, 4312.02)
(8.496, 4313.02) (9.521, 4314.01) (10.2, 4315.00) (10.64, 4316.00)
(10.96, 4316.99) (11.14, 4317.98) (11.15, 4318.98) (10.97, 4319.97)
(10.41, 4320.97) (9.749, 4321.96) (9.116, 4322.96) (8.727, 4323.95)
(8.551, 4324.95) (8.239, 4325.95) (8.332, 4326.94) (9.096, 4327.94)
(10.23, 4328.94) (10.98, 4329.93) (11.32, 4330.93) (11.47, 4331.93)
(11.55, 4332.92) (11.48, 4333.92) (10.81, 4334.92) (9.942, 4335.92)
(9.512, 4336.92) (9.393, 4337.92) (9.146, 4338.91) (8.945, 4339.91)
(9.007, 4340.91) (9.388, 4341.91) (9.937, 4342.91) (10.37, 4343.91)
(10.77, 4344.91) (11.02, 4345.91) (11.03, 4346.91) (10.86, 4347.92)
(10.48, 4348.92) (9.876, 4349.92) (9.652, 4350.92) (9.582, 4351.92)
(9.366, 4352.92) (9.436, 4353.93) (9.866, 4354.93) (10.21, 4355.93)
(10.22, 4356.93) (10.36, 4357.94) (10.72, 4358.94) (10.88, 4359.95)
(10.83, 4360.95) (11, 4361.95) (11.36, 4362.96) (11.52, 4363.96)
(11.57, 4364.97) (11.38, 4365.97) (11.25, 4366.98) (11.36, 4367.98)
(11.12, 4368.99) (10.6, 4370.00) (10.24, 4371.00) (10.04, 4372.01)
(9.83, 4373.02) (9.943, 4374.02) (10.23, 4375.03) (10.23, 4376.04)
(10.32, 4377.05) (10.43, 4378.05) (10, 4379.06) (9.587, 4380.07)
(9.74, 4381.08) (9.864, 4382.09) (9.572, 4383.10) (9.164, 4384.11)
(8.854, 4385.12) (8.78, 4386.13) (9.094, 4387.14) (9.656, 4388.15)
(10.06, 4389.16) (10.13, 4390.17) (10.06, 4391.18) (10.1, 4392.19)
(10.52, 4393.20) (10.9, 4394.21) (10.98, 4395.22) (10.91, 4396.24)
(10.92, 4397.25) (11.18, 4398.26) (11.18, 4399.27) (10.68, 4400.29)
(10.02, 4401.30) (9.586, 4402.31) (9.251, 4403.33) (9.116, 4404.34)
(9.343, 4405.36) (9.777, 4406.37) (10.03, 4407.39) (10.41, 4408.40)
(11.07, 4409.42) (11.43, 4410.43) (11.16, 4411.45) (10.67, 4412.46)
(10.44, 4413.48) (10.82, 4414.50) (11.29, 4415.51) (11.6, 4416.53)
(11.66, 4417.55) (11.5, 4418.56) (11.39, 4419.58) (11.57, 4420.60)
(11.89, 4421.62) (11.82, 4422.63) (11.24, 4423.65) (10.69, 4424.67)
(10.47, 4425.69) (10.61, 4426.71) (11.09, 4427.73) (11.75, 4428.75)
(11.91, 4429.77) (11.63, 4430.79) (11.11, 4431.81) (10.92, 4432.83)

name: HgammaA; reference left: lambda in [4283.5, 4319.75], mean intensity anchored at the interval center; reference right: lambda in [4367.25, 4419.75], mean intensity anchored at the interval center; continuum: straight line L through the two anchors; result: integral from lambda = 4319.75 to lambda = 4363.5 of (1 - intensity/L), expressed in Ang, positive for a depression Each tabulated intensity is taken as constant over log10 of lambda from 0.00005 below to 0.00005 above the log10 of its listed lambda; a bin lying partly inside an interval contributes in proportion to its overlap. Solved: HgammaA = -4.78 Ang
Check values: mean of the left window 8.16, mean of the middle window 10.1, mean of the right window 10.3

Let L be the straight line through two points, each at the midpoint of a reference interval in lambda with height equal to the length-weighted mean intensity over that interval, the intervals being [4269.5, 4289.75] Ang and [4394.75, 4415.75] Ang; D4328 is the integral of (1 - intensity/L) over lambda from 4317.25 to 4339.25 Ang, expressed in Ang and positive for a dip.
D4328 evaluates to -1.9 Ang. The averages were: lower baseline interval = 8.54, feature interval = 10.1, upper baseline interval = 10.5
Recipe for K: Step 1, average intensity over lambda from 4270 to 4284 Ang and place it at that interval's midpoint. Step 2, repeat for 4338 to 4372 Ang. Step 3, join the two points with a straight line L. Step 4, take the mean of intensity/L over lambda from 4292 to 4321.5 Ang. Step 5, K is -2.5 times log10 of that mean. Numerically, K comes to 0.14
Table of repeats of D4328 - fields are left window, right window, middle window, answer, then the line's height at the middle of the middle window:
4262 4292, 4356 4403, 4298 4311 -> 3.8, 9.24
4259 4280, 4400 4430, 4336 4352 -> -0.1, 9.86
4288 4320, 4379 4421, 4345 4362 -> -1.9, 9.26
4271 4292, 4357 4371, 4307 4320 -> 0.9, 9.55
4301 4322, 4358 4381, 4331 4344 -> -1.1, 9.35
